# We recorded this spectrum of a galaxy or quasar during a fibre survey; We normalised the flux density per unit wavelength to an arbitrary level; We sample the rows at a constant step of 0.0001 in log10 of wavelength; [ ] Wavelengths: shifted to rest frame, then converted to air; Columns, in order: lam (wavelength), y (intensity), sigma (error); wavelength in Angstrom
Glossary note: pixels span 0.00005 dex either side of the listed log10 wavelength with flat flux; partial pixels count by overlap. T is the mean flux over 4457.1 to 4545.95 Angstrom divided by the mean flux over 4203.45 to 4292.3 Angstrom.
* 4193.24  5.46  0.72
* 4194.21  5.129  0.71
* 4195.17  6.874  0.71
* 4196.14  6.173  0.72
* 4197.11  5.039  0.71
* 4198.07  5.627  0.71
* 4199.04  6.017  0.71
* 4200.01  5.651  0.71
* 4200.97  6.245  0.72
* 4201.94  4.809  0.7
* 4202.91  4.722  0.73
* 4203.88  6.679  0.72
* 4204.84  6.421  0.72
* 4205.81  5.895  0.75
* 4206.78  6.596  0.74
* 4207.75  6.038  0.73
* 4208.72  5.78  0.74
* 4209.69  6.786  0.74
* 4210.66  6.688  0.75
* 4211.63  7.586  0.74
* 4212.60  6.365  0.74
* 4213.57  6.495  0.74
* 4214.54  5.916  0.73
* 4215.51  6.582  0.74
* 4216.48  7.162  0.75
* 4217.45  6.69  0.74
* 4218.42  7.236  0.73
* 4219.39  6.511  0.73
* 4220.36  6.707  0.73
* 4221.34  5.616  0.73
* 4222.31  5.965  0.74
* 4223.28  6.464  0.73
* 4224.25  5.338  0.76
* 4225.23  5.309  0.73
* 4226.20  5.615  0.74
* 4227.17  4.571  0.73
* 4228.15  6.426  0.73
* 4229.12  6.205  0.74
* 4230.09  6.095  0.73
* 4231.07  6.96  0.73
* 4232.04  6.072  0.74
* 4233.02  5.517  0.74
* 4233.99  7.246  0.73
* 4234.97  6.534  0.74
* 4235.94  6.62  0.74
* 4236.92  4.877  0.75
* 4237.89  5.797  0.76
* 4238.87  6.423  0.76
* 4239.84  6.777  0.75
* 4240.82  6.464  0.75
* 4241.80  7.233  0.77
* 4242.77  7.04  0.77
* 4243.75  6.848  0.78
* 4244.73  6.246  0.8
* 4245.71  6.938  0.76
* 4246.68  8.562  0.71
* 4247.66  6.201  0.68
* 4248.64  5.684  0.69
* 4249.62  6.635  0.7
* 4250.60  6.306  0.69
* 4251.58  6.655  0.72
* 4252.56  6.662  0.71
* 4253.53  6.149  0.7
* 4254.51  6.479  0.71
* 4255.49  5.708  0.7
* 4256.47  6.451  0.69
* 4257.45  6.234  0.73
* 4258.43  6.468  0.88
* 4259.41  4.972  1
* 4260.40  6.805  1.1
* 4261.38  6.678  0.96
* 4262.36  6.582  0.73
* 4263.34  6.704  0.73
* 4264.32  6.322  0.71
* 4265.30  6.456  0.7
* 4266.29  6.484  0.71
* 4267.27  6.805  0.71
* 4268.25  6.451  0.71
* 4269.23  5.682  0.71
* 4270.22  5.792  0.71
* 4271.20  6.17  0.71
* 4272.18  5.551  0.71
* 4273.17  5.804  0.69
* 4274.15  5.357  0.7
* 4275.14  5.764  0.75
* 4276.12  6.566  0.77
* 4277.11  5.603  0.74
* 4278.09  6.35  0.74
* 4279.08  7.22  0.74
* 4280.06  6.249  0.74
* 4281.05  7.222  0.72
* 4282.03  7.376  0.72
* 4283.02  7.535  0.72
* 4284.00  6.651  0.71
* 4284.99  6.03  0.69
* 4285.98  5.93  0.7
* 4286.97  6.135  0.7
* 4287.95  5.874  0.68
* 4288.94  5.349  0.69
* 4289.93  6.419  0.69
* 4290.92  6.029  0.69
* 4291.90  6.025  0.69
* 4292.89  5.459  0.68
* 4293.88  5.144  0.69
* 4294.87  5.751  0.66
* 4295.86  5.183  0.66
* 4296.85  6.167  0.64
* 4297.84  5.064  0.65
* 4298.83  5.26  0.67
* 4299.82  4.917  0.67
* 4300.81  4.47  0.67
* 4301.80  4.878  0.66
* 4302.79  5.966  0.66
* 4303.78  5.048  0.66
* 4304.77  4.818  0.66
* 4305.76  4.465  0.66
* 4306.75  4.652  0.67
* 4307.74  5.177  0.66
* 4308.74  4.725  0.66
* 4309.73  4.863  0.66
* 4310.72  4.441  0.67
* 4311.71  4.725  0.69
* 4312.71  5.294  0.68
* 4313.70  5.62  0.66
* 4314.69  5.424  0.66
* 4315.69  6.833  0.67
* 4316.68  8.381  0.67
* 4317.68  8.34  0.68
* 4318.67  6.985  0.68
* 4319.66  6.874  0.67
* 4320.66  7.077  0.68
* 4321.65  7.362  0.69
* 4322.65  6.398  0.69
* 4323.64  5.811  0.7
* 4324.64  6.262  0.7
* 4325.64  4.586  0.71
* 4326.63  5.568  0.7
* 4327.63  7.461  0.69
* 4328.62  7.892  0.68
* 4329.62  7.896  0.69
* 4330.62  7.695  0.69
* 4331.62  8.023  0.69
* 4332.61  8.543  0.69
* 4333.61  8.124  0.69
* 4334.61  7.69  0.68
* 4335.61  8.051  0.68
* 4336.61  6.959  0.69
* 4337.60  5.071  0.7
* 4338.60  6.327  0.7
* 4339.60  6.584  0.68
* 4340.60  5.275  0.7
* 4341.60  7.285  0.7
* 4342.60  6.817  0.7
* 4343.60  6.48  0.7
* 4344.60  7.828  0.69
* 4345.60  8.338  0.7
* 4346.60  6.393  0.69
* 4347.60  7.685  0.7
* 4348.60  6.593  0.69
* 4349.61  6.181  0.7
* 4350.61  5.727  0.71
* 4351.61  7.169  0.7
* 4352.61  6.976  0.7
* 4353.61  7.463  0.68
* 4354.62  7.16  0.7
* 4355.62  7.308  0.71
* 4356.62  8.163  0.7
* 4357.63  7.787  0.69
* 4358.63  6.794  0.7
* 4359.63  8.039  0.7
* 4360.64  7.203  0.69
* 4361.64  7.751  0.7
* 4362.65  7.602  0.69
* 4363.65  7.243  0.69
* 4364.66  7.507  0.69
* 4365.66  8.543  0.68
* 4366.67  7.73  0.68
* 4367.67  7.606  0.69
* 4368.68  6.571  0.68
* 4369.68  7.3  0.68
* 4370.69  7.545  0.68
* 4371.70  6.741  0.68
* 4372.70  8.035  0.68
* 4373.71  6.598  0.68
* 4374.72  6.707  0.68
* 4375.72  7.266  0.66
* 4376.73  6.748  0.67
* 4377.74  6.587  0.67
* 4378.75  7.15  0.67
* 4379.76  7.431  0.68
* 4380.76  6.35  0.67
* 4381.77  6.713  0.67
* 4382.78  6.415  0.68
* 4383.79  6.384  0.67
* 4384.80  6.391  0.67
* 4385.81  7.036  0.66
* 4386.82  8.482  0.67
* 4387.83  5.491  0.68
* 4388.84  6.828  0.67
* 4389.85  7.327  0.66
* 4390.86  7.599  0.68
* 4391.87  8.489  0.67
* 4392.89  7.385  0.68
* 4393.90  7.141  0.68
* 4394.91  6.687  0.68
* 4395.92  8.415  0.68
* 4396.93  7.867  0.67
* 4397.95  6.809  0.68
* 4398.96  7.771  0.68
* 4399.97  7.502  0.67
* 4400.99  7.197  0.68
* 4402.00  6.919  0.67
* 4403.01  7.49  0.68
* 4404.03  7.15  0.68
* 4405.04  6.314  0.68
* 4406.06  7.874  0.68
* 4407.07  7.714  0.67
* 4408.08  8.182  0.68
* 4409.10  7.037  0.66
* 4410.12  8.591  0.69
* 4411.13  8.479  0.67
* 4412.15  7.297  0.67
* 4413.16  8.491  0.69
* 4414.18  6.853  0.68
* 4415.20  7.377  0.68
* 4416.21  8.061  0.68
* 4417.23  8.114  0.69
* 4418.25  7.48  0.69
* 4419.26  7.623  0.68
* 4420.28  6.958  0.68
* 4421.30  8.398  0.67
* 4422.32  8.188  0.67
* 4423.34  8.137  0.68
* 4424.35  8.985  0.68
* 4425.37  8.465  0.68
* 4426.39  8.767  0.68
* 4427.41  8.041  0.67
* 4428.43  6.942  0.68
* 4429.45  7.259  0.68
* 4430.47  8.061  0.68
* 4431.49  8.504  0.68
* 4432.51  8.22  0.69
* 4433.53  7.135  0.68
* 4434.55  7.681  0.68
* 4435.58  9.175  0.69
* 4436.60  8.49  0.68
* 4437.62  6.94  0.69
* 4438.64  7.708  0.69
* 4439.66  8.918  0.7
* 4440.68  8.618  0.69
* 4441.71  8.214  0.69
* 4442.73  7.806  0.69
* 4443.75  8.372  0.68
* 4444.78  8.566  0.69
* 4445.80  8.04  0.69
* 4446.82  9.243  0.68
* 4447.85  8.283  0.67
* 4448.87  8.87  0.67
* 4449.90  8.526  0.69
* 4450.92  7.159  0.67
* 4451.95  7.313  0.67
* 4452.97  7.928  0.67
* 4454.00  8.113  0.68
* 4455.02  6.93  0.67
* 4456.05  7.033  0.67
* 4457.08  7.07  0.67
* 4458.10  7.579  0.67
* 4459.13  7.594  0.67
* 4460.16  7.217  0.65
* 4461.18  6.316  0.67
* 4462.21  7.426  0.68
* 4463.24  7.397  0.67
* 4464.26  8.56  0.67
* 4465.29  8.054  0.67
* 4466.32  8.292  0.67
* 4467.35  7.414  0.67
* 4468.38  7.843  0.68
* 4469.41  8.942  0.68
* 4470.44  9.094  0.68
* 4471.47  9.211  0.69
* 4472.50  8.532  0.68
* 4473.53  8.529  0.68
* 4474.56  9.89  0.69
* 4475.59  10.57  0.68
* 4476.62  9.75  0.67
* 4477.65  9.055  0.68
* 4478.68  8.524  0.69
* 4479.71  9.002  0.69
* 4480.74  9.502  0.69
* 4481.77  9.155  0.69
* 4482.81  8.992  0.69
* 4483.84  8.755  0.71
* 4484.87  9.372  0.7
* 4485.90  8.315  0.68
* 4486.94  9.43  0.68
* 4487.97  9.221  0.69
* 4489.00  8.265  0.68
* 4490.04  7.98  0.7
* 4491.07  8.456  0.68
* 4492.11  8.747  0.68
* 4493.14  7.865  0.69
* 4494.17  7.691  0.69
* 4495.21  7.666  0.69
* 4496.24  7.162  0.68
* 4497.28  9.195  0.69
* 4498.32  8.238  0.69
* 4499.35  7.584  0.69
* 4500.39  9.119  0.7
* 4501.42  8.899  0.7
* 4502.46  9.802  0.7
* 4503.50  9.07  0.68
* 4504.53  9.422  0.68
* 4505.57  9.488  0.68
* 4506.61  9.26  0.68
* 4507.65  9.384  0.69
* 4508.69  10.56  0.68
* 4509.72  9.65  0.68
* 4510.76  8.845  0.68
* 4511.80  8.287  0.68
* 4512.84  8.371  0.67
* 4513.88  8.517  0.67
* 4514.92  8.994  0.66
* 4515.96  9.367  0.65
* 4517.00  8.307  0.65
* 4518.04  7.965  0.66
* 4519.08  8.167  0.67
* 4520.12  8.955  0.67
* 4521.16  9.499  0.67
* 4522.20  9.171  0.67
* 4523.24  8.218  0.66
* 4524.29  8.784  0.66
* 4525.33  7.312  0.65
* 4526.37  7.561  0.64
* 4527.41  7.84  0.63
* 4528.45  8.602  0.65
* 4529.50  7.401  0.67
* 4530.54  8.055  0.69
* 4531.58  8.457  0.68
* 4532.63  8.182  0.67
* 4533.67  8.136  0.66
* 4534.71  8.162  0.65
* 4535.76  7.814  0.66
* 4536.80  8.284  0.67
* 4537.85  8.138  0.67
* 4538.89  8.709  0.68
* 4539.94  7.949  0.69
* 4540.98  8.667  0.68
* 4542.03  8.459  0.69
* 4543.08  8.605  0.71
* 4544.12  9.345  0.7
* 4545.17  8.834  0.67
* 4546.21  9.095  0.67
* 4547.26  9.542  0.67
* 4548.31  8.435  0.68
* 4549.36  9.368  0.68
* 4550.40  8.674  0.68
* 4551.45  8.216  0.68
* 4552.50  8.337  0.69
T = 1.35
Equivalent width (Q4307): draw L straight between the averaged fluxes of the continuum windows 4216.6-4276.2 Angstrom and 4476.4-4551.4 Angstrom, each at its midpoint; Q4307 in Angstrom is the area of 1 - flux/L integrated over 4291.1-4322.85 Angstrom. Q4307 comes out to 5.36 Angstrom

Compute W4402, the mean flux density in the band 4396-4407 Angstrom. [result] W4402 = 7.35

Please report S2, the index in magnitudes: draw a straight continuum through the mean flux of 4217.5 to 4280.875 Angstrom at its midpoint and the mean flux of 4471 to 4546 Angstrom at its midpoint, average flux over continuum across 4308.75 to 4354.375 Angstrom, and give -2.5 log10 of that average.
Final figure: 0.05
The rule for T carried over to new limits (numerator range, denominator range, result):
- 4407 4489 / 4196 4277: 1.31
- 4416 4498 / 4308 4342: 1.25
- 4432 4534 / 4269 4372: 1.30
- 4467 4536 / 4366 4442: 1.15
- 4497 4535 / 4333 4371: 1.21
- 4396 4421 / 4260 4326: 1.27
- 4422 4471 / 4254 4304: 1.32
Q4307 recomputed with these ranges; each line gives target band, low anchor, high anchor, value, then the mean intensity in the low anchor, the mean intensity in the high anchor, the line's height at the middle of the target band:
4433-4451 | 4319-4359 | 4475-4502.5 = -0.09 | 6.99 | 8.74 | 8.19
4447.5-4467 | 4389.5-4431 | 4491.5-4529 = 1.16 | 7.7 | 8.65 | 8.15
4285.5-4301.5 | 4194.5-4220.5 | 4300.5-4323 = 0.83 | 6.26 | 5.78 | 5.87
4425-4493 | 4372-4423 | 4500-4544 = -2.60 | 7.35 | 8.63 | 7.98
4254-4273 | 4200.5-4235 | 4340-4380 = 0.81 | 6.21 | 7.18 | 6.52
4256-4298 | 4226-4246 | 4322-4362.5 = 2.69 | 6.31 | 7.04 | 6.59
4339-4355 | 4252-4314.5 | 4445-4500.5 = -0.42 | 5.86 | 8.33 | 6.69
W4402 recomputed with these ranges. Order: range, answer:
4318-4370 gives 7.12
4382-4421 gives 7.4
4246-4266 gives 6.44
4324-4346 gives 7.02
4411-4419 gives 7.73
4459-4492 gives 8.6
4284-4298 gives 5.8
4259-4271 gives 6.31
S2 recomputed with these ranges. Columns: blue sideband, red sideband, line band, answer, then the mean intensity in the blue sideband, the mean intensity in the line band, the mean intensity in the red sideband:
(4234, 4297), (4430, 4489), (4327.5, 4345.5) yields -0.031 mag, 6.3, 7.24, 8.33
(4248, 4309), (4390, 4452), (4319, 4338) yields -0.063 mag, 5.96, 7.03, 7.87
